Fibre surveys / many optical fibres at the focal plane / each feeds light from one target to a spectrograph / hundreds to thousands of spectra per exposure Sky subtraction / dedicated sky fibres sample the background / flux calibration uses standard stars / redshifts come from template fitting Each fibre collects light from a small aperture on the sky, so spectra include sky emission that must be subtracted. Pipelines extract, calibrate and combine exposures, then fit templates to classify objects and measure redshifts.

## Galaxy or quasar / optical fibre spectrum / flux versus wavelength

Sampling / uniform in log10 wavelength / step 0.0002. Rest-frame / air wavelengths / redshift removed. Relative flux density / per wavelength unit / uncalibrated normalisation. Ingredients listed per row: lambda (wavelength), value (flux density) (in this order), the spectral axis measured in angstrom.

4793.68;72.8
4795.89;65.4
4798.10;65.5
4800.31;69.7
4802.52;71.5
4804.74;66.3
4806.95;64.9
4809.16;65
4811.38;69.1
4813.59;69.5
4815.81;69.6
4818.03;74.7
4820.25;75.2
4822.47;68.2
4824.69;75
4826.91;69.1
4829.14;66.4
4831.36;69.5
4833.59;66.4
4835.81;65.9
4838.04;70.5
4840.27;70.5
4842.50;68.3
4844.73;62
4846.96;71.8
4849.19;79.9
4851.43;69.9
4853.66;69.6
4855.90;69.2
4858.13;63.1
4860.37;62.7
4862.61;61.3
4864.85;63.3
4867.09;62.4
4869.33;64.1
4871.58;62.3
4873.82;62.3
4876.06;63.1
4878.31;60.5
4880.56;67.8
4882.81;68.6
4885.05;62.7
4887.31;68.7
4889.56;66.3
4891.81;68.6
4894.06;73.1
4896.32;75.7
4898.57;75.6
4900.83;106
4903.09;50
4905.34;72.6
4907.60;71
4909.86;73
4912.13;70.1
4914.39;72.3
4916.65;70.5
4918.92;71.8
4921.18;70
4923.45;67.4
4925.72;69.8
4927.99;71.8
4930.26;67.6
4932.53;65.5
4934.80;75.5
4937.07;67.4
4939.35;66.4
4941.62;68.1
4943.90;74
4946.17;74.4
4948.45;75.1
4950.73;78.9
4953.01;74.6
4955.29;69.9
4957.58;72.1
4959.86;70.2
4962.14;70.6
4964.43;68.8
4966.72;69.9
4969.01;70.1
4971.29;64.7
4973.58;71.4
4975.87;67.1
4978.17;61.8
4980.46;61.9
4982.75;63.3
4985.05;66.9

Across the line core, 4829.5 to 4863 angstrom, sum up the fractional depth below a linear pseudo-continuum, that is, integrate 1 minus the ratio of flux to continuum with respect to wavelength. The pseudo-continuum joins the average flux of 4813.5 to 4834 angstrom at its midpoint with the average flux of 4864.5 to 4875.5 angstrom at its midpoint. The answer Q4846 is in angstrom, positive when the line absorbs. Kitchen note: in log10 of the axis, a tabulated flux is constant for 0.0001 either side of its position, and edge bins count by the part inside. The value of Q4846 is -0.7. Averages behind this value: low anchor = 70.5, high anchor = 62.9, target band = 68.2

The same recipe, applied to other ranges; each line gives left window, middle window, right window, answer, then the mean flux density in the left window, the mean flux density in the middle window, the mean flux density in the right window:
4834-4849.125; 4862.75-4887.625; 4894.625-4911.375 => 2.8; 68.9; 63.9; 74.6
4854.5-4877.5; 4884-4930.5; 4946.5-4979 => -3.4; 63.4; 71.2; 70.5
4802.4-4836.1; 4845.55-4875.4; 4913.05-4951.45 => 1.5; 69.2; 66.2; 70.9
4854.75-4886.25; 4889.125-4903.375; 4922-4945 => -2.0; 63.8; 75.4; 69.3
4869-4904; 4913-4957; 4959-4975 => -1.3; 68.7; 71.1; 69.4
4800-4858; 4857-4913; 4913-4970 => 1.9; 69.4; 67.8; 70.9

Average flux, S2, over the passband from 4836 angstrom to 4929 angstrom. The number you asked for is 68.8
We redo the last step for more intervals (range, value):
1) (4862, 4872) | 62.7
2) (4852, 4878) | 64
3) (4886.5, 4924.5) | 72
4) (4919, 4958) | 71.1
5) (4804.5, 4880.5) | 67.4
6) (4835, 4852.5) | 69.9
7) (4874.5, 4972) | 70.5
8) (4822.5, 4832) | 69.8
